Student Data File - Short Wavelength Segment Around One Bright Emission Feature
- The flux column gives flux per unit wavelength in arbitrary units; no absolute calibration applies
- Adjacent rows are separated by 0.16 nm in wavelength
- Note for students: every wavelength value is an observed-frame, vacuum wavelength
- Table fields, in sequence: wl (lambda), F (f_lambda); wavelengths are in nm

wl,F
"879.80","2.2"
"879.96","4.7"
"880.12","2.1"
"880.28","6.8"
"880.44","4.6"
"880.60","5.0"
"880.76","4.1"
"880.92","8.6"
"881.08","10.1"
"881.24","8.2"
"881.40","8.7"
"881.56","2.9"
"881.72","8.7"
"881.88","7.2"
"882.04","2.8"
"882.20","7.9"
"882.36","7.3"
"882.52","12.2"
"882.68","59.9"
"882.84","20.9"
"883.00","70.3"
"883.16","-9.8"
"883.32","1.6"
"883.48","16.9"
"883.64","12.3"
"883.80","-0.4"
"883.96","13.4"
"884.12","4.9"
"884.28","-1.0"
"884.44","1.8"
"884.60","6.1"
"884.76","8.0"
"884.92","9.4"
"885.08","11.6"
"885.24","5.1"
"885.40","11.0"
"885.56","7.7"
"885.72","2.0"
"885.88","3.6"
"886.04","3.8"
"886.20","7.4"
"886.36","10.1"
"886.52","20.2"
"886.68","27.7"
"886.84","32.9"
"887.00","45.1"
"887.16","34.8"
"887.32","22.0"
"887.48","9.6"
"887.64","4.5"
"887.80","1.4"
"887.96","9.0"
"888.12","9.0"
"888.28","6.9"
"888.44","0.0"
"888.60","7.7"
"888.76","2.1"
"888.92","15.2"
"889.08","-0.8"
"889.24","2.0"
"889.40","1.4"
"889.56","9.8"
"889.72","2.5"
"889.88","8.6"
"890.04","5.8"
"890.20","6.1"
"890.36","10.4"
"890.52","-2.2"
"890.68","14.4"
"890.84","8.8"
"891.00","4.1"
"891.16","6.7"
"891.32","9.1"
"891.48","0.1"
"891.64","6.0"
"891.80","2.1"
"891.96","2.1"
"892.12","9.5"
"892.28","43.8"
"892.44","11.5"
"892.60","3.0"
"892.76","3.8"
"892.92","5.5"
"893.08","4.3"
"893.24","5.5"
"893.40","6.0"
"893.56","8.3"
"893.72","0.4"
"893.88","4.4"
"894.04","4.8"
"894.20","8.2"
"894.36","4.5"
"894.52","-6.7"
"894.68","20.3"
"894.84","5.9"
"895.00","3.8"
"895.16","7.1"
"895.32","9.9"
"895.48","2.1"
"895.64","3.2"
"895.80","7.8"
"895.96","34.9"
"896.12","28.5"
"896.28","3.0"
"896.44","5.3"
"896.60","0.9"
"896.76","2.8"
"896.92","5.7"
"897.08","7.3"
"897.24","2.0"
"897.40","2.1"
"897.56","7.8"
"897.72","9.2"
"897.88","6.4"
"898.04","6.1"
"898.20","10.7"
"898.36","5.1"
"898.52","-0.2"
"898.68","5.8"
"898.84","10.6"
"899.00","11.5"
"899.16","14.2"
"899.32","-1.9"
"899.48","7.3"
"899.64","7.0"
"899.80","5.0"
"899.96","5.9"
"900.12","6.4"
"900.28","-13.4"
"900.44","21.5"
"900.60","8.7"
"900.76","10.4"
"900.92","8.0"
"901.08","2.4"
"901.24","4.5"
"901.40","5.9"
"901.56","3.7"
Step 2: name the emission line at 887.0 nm [O III]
